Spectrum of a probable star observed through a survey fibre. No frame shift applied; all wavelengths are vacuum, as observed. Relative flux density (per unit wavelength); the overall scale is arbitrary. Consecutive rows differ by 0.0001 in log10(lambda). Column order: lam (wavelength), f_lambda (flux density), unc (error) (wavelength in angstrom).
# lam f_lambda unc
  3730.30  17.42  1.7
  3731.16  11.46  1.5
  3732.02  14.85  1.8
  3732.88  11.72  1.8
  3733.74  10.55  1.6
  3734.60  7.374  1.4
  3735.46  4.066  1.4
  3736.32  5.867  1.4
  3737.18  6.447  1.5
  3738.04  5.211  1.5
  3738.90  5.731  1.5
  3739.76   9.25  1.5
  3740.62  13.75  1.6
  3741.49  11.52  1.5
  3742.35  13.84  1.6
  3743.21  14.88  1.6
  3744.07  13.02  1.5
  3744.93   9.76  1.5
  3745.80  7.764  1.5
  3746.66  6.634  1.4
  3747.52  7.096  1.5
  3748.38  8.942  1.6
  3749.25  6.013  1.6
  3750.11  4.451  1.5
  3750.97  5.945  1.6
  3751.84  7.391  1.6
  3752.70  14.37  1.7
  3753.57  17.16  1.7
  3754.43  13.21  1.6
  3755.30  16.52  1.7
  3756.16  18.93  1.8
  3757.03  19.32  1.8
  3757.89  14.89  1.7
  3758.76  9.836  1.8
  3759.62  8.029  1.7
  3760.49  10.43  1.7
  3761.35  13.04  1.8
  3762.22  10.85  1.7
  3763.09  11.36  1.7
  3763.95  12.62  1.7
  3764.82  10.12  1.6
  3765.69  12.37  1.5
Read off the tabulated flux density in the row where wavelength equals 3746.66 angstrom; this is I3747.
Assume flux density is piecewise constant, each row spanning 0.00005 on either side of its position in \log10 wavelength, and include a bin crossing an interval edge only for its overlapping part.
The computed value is 6.634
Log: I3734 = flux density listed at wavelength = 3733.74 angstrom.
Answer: 10.55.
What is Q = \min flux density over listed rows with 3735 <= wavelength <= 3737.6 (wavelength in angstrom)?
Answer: 4.066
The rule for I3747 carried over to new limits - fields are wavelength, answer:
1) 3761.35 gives 13.04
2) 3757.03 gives 19.32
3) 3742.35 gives 13.84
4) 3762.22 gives 10.85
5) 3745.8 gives 7.764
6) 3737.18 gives 6.447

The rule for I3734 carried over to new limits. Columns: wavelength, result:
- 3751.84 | 7.391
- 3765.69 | 12.37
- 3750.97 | 5.945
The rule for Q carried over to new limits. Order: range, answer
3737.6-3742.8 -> 5.211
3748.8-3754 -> 4.451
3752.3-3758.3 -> 13.21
